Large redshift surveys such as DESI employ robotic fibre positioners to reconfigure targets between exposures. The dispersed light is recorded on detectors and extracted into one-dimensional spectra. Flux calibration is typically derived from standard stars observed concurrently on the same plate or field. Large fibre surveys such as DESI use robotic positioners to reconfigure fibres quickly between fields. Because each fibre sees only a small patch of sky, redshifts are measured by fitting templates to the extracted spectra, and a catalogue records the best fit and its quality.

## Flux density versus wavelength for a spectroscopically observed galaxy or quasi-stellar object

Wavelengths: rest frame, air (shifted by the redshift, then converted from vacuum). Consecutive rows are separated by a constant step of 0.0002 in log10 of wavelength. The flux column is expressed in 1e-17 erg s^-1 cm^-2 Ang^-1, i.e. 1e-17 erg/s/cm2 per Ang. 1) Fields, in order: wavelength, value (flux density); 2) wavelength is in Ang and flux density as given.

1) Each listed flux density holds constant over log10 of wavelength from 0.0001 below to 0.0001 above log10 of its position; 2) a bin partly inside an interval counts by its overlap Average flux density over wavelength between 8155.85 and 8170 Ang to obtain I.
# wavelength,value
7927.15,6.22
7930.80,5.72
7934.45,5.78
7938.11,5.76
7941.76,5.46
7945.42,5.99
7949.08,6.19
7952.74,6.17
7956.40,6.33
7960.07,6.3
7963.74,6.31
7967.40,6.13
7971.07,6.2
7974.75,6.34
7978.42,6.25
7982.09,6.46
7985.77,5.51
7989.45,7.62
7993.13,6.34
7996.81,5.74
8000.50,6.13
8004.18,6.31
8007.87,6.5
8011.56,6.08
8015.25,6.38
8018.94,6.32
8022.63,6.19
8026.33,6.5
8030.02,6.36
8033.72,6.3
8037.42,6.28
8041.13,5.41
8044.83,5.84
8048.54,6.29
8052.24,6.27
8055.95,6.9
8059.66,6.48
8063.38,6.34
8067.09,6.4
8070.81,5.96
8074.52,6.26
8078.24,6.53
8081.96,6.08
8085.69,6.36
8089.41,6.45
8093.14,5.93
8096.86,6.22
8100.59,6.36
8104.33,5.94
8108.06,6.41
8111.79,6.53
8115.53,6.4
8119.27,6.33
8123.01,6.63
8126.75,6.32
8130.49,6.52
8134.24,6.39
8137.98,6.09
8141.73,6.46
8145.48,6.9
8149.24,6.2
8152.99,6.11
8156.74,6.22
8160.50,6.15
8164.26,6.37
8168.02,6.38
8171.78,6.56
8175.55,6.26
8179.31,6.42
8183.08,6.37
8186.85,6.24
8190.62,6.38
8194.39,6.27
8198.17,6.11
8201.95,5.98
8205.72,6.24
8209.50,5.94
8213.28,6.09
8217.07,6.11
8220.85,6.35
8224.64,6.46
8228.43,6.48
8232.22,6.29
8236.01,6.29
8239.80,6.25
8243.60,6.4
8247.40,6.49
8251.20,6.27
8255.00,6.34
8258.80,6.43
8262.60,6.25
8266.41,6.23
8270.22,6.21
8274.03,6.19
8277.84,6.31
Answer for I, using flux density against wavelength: 6.29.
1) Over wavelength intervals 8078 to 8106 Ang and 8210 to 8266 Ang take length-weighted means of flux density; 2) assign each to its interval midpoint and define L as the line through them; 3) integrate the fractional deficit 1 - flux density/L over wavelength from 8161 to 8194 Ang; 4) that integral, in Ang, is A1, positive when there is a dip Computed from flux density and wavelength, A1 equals -0.5 Ang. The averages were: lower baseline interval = 6.22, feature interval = 6.36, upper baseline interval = 6.31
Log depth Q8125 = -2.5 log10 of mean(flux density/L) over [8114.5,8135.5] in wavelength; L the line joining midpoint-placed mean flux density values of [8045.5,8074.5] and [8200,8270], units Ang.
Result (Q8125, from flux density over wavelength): -0.02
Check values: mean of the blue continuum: 6.35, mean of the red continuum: 6.27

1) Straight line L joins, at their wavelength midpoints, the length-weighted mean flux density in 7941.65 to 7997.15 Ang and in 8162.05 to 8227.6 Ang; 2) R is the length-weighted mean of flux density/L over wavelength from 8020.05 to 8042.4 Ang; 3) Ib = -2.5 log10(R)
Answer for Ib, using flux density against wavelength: 0.01 mag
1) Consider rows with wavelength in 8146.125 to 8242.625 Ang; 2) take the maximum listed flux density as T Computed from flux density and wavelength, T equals 6.56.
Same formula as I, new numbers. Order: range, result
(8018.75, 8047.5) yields 6.14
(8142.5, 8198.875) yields 6.34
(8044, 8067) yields 6.38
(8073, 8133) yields 6.33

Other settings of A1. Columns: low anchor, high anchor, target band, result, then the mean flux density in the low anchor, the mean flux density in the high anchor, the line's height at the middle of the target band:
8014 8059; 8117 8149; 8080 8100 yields 0.4 Ang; 6.26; 6.44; 6.36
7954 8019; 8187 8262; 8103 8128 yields -0.4 Ang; 6.29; 6.27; 6.28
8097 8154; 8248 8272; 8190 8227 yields 0.8 Ang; 6.37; 6.3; 6.33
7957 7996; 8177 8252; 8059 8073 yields 0.1 Ang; 6.33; 6.27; 6.31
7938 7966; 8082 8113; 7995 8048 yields 0.0 Ang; 6.09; 6.26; 6.17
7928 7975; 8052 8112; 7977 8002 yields -0.7 Ang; 6.05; 6.31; 6.12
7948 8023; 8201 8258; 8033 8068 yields 0.2 Ang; 6.28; 6.27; 6.28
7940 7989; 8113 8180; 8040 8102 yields 0.4 Ang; 6.17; 6.37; 6.29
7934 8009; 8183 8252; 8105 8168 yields -1.3 Ang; 6.19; 6.26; 6.24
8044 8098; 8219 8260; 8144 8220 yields 1.0 Ang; 6.3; 6.37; 6.34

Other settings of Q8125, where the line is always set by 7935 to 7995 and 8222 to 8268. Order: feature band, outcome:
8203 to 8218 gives 0.04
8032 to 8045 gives 0.05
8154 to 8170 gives 0.01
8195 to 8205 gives 0.04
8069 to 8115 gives 0.00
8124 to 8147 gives -0.03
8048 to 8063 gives -0.04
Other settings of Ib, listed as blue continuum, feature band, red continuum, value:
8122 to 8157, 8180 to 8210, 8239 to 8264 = 0.027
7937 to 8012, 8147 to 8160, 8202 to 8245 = 0.008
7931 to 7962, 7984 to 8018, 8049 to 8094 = -0.027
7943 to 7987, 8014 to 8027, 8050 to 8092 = -0.010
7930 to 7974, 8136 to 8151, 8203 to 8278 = -0.037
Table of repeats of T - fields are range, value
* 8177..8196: 6.42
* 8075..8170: 6.9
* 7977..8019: 7.62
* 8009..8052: 6.5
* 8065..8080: 6.53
